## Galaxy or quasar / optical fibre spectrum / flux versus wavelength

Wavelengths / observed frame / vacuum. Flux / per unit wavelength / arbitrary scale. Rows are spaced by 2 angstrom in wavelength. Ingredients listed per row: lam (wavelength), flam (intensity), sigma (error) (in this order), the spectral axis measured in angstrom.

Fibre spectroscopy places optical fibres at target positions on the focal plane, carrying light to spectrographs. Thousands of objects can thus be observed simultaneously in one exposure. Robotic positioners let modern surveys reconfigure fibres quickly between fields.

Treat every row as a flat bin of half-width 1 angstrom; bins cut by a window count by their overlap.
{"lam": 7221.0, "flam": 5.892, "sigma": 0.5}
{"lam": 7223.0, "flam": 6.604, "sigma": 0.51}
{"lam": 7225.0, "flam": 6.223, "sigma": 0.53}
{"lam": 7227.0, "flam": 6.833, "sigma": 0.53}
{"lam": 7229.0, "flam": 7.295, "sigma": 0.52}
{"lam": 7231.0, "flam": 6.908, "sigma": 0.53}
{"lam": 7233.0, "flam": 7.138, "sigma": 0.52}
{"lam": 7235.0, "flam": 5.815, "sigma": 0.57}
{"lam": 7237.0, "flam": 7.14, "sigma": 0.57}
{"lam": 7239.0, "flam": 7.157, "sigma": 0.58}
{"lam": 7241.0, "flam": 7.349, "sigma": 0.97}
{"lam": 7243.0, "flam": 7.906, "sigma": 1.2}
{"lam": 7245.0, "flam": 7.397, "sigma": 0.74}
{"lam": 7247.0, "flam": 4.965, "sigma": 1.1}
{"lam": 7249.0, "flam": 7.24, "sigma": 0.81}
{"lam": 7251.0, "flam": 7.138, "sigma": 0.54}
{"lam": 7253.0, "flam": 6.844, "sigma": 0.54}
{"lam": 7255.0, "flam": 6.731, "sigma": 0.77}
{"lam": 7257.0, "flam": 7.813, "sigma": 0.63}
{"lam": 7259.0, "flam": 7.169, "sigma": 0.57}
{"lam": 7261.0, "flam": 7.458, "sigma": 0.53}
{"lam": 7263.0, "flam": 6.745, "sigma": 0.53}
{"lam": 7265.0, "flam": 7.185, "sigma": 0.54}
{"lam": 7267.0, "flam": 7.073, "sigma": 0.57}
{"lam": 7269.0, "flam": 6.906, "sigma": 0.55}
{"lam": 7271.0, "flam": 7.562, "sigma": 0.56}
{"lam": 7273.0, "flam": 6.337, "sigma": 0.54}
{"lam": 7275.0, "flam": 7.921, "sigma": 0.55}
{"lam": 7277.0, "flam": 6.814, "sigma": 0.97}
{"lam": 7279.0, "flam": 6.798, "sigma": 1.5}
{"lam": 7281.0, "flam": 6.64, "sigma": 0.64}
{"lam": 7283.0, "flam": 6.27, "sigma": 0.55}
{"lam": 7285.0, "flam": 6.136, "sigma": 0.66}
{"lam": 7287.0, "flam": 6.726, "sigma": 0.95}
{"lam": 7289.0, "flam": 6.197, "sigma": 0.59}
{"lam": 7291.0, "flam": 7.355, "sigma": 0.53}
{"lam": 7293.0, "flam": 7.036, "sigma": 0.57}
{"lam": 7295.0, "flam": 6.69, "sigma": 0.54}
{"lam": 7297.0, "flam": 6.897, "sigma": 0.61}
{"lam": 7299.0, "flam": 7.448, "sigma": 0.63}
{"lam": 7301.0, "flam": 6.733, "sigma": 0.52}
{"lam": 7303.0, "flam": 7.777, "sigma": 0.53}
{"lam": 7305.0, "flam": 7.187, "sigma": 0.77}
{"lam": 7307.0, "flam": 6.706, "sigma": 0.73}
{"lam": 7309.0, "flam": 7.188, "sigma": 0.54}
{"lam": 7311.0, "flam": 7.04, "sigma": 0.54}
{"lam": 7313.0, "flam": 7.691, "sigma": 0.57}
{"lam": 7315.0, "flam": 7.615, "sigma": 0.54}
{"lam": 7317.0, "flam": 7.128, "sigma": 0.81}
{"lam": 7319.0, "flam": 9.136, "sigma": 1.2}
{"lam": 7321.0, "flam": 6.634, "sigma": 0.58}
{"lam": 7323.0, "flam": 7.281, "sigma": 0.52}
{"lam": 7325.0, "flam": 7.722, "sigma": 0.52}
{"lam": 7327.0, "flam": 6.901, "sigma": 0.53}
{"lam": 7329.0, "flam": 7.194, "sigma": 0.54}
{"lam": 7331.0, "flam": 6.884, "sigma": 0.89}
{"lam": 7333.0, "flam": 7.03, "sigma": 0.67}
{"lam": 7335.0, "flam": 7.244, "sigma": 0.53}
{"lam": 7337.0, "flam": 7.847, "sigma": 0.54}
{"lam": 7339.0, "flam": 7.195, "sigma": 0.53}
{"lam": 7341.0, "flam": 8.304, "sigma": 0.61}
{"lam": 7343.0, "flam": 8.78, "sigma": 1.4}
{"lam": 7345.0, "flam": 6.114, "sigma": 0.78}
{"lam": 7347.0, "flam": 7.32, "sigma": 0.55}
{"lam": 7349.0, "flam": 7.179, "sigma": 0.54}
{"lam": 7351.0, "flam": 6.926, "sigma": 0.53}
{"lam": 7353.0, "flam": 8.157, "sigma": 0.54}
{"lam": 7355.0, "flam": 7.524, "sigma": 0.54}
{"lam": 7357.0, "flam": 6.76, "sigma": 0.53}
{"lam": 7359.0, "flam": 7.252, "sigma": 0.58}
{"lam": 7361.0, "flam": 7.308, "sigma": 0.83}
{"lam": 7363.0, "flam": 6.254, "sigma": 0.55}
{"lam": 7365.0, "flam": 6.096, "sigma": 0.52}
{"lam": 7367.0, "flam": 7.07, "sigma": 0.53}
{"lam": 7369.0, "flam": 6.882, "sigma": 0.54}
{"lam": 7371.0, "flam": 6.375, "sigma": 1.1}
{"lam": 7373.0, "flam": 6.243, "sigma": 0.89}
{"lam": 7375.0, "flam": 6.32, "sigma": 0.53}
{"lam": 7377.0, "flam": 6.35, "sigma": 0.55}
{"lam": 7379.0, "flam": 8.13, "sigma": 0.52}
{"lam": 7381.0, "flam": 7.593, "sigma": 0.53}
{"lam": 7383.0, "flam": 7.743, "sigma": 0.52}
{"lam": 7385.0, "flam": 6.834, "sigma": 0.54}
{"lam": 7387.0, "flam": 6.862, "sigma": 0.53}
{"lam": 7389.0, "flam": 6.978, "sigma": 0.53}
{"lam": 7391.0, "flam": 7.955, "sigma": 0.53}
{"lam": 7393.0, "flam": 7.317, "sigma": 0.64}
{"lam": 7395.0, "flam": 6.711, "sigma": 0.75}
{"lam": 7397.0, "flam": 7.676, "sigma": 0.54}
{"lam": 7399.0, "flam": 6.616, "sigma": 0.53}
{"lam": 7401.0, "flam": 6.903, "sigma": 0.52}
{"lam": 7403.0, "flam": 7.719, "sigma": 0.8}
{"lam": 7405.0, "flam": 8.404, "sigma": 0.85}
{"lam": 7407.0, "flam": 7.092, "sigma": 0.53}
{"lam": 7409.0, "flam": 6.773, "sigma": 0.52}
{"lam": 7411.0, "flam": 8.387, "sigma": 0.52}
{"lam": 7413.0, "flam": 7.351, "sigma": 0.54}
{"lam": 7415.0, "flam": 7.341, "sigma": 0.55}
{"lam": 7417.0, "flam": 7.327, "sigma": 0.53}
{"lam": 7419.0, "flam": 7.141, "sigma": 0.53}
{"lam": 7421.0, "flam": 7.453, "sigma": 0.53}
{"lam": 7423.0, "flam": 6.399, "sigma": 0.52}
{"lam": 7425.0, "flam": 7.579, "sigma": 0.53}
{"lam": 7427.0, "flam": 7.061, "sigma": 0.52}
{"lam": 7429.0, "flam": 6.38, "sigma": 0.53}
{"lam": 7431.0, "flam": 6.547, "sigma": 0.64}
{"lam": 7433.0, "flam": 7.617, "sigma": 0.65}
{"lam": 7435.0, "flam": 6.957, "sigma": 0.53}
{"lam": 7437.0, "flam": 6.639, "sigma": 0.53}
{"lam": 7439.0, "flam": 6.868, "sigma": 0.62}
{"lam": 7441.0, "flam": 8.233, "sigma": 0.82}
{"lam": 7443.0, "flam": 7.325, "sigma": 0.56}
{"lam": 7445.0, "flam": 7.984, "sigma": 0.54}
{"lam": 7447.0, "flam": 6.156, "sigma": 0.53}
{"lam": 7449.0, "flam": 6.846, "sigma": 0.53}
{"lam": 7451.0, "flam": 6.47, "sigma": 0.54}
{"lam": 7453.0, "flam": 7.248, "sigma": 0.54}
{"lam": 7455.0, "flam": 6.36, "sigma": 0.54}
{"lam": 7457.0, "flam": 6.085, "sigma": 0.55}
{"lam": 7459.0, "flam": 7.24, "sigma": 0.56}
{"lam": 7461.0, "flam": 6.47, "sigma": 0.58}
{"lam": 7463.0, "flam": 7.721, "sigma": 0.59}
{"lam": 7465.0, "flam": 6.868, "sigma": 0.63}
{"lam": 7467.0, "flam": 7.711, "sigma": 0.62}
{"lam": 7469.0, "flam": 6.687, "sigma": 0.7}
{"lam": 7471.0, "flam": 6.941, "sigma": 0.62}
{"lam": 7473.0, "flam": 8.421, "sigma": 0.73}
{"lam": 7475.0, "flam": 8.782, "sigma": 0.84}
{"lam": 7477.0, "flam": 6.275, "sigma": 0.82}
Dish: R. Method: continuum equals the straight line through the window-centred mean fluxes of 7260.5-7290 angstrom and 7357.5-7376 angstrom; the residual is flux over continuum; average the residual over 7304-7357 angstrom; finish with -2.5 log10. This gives -0.10 mag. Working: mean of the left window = 6.84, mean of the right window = 6.65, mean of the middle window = 7.37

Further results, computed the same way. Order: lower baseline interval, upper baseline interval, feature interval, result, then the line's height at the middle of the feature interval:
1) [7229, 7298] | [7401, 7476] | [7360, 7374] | 0.08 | 7.09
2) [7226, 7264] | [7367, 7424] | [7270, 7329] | 0.00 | 7.06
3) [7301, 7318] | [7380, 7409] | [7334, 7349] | -0.04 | 7.27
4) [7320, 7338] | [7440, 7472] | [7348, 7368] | 0.02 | 7.15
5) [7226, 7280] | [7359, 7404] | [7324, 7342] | -0.05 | 7.01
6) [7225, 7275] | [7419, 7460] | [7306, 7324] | -0.06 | 7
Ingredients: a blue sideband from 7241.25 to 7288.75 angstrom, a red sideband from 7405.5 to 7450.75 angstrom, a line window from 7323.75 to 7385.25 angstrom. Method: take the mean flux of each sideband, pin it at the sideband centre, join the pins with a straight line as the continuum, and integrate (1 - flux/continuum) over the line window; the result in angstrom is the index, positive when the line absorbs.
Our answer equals -0.8 angstrom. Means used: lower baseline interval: 6.94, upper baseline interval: 7.16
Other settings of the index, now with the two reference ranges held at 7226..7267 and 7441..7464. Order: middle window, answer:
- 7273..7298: 0.8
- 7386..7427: -1.9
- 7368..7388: 0.1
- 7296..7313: -0.4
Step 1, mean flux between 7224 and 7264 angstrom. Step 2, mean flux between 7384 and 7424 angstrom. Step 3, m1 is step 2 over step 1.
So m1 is 1.04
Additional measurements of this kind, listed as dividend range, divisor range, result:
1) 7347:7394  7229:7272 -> 1.00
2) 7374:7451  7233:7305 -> 1.03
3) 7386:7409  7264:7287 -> 1.06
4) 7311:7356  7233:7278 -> 1.06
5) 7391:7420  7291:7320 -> 1.01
